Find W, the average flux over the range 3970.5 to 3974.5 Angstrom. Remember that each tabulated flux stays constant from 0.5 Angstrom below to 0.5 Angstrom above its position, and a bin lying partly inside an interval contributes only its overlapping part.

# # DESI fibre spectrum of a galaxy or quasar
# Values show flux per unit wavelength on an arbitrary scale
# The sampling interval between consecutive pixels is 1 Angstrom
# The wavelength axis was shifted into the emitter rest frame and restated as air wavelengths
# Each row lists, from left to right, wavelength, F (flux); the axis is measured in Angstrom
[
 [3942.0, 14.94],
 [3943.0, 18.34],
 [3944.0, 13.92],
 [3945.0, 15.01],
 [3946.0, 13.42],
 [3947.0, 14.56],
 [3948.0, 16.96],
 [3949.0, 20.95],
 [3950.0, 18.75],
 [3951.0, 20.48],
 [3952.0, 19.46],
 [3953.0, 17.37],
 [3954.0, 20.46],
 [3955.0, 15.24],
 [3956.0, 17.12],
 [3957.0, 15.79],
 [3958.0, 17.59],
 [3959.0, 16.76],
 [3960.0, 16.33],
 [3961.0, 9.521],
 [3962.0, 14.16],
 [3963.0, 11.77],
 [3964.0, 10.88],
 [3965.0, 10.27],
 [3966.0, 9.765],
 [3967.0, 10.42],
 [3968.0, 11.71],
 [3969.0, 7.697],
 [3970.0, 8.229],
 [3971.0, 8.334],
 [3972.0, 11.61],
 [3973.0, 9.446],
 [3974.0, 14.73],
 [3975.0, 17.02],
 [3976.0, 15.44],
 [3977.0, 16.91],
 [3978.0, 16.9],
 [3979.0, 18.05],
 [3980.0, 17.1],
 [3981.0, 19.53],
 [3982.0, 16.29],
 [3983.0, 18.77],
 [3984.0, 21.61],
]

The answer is 11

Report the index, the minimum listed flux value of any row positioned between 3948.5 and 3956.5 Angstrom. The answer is 15.24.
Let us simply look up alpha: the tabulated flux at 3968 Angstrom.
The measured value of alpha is 11.71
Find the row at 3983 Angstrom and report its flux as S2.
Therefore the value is 18.77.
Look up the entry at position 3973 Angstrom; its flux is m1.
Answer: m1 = 9.446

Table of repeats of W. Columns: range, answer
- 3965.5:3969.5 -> 9.9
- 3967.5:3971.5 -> 8.99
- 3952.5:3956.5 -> 17.5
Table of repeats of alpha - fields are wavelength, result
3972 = 11.61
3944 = 13.92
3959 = 16.76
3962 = 14.16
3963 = 11.77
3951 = 20.48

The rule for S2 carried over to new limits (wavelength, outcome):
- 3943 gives 18.34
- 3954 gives 20.46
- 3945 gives 15.01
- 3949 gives 20.95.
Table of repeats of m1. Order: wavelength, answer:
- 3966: 9.765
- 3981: 19.53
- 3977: 16.91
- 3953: 17.37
